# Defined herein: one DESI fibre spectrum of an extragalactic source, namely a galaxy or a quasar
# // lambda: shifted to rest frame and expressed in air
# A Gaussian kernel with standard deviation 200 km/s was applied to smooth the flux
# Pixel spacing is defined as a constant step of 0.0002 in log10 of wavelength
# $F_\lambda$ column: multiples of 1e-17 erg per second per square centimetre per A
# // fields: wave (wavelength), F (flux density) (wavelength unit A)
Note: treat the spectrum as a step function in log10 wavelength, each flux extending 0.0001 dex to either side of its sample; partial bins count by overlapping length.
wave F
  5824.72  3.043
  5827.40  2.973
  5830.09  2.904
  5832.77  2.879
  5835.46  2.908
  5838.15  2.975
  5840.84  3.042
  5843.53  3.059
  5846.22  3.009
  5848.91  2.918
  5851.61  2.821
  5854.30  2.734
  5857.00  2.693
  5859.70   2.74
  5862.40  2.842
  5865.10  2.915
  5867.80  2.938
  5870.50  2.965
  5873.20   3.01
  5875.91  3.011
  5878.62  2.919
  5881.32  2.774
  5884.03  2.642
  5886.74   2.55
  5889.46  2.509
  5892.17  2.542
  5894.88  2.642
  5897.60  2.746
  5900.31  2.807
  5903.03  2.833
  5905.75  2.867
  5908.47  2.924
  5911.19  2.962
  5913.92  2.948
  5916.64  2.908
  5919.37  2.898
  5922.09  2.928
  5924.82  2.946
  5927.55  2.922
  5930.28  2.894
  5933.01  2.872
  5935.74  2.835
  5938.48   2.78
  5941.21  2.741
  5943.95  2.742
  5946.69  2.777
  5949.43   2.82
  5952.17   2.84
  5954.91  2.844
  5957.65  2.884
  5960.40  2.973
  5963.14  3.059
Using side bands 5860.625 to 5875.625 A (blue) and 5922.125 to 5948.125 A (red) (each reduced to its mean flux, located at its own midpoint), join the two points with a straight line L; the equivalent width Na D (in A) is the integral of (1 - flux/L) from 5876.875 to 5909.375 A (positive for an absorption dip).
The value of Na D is 1.9 A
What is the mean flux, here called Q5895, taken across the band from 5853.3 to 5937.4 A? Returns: 2.83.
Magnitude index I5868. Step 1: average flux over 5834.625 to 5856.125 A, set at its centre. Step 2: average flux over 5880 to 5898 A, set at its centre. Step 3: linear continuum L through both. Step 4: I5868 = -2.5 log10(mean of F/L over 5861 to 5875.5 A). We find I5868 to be -0.066 mag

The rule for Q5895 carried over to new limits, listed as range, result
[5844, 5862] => 2.83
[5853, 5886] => 2.84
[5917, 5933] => 2.91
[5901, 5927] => 2.91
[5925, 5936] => 2.89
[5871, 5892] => 2.77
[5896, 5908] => 2.82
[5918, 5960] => 2.85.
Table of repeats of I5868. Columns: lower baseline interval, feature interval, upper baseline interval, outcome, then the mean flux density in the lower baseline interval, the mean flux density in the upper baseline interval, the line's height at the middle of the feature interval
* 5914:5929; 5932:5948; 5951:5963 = 0.05 mag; 2.92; 2.9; 2.91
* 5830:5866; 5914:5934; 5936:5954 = -0.04 mag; 2.89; 2.79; 2.81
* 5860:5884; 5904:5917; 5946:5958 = -0.02 mag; 2.9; 2.83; 2.87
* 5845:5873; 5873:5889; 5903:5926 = 0.04 mag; 2.86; 2.92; 2.88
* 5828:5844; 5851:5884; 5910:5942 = 0.03 mag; 2.96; 2.89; 2.93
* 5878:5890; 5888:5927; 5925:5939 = -0.02 mag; 2.68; 2.87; 2.77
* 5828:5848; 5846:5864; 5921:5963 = 0.05 mag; 2.97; 2.86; 2.95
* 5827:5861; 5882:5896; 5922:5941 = 0.12 mag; 2.89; 2.87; 2.88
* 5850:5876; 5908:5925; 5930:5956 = -0.04 mag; 2.86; 2.81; 2.83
